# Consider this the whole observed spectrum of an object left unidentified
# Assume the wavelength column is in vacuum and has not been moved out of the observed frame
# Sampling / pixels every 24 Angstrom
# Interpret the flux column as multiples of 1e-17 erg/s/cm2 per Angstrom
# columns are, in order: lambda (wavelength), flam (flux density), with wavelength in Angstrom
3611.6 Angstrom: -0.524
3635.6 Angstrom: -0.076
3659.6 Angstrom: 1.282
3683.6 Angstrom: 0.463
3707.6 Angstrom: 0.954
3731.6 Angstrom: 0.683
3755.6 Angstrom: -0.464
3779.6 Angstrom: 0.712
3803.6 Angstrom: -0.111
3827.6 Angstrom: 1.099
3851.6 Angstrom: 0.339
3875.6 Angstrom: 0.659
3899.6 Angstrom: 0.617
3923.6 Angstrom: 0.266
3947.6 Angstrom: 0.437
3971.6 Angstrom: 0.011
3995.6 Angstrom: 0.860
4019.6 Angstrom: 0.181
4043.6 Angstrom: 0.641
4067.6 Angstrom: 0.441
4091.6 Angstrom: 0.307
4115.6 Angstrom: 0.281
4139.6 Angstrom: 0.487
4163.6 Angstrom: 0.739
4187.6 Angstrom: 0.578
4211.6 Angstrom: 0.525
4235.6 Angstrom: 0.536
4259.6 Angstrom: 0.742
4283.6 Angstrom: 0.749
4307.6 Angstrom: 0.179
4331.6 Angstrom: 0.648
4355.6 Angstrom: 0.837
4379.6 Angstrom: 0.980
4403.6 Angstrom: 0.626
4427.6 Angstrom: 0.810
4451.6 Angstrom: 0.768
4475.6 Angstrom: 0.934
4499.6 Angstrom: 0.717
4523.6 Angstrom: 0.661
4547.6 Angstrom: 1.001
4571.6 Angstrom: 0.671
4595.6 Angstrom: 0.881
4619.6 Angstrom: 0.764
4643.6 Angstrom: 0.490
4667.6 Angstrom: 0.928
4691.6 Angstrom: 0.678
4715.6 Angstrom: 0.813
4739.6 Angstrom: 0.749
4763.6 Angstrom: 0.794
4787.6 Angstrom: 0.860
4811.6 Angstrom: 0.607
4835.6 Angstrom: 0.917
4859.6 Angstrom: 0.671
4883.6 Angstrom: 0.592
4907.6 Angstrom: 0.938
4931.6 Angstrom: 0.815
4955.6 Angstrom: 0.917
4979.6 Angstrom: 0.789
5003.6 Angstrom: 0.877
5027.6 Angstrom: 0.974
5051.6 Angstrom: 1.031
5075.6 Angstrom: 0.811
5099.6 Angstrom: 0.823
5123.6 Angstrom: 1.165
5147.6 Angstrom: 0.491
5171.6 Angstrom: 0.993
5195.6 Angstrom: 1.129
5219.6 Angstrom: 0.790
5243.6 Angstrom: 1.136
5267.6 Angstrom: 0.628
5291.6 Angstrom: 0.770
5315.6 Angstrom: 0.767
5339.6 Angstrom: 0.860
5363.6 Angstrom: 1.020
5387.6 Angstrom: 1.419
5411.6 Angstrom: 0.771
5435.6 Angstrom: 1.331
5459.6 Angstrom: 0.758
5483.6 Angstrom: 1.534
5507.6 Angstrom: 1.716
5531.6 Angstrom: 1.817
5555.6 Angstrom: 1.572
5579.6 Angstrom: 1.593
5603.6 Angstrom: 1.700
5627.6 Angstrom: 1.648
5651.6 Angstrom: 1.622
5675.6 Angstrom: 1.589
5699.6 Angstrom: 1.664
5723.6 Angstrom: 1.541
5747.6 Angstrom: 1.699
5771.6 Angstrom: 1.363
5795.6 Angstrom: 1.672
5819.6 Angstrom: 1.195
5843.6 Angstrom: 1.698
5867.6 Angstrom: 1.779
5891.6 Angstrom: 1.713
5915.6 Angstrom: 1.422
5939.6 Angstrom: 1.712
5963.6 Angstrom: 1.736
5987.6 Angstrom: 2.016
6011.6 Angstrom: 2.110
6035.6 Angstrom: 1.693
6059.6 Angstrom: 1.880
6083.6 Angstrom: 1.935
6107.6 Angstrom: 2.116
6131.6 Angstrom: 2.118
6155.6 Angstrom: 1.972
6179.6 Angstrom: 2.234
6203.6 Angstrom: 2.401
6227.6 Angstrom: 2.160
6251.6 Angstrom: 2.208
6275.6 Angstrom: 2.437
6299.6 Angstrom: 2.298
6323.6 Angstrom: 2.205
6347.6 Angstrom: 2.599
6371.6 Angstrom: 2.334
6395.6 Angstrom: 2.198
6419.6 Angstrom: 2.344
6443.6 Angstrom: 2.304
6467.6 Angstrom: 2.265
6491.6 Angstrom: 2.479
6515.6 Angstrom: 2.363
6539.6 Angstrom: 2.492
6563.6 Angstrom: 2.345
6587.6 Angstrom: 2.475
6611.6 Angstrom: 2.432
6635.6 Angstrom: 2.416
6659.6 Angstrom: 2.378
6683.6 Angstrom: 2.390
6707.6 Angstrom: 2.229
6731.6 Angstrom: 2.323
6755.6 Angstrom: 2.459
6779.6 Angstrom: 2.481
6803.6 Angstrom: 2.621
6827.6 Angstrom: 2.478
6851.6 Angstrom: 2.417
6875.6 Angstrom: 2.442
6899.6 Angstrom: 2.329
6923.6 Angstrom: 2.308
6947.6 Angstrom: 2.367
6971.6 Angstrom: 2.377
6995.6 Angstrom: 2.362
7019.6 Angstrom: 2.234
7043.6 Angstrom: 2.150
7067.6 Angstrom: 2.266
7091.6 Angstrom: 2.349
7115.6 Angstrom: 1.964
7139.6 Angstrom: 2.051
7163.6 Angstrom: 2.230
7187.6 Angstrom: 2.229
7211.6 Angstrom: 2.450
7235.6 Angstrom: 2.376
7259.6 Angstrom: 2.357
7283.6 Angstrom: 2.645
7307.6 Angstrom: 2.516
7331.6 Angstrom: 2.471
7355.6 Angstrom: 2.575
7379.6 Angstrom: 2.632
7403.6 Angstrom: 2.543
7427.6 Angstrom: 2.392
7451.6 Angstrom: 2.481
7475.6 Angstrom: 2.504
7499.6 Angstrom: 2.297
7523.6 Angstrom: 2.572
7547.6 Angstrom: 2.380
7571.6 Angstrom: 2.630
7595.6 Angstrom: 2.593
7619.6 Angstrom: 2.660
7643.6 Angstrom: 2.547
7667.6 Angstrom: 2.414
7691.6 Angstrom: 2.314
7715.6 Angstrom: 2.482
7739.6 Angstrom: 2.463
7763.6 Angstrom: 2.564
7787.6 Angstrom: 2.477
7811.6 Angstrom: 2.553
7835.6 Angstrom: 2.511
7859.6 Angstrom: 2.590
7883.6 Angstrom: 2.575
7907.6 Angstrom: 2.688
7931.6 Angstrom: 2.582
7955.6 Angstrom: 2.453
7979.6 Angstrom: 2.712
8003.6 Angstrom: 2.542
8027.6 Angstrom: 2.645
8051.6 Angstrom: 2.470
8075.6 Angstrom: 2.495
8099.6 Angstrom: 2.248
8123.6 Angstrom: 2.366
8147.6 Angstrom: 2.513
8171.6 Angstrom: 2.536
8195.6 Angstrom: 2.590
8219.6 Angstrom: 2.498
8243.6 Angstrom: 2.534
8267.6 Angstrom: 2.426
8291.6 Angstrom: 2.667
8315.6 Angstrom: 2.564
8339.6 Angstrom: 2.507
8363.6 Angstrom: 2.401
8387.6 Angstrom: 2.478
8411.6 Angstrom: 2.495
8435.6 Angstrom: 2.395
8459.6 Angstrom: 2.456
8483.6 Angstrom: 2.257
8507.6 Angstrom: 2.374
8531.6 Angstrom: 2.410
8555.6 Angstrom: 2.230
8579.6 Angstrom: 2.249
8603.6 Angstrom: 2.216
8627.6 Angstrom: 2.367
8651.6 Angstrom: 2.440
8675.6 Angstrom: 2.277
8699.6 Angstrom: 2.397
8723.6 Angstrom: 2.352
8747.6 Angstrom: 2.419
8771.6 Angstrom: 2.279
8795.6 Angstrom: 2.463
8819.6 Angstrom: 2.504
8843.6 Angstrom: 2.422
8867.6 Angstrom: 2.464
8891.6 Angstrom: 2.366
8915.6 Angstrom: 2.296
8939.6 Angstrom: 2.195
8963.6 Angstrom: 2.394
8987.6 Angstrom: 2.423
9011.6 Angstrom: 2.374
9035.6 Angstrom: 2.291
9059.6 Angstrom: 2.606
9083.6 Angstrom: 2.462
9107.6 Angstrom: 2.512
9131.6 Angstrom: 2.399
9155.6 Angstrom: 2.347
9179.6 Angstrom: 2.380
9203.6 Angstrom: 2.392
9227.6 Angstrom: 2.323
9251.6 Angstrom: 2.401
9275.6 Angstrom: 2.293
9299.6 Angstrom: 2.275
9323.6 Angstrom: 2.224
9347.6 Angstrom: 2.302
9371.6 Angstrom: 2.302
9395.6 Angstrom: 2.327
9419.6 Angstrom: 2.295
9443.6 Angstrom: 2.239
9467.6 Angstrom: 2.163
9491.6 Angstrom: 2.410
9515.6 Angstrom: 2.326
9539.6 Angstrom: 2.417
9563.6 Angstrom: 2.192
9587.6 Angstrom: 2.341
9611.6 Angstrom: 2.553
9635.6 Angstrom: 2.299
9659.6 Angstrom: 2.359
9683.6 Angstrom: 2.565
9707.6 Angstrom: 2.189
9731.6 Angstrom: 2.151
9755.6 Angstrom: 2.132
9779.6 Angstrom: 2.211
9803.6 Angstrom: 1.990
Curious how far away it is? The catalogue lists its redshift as 0.38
